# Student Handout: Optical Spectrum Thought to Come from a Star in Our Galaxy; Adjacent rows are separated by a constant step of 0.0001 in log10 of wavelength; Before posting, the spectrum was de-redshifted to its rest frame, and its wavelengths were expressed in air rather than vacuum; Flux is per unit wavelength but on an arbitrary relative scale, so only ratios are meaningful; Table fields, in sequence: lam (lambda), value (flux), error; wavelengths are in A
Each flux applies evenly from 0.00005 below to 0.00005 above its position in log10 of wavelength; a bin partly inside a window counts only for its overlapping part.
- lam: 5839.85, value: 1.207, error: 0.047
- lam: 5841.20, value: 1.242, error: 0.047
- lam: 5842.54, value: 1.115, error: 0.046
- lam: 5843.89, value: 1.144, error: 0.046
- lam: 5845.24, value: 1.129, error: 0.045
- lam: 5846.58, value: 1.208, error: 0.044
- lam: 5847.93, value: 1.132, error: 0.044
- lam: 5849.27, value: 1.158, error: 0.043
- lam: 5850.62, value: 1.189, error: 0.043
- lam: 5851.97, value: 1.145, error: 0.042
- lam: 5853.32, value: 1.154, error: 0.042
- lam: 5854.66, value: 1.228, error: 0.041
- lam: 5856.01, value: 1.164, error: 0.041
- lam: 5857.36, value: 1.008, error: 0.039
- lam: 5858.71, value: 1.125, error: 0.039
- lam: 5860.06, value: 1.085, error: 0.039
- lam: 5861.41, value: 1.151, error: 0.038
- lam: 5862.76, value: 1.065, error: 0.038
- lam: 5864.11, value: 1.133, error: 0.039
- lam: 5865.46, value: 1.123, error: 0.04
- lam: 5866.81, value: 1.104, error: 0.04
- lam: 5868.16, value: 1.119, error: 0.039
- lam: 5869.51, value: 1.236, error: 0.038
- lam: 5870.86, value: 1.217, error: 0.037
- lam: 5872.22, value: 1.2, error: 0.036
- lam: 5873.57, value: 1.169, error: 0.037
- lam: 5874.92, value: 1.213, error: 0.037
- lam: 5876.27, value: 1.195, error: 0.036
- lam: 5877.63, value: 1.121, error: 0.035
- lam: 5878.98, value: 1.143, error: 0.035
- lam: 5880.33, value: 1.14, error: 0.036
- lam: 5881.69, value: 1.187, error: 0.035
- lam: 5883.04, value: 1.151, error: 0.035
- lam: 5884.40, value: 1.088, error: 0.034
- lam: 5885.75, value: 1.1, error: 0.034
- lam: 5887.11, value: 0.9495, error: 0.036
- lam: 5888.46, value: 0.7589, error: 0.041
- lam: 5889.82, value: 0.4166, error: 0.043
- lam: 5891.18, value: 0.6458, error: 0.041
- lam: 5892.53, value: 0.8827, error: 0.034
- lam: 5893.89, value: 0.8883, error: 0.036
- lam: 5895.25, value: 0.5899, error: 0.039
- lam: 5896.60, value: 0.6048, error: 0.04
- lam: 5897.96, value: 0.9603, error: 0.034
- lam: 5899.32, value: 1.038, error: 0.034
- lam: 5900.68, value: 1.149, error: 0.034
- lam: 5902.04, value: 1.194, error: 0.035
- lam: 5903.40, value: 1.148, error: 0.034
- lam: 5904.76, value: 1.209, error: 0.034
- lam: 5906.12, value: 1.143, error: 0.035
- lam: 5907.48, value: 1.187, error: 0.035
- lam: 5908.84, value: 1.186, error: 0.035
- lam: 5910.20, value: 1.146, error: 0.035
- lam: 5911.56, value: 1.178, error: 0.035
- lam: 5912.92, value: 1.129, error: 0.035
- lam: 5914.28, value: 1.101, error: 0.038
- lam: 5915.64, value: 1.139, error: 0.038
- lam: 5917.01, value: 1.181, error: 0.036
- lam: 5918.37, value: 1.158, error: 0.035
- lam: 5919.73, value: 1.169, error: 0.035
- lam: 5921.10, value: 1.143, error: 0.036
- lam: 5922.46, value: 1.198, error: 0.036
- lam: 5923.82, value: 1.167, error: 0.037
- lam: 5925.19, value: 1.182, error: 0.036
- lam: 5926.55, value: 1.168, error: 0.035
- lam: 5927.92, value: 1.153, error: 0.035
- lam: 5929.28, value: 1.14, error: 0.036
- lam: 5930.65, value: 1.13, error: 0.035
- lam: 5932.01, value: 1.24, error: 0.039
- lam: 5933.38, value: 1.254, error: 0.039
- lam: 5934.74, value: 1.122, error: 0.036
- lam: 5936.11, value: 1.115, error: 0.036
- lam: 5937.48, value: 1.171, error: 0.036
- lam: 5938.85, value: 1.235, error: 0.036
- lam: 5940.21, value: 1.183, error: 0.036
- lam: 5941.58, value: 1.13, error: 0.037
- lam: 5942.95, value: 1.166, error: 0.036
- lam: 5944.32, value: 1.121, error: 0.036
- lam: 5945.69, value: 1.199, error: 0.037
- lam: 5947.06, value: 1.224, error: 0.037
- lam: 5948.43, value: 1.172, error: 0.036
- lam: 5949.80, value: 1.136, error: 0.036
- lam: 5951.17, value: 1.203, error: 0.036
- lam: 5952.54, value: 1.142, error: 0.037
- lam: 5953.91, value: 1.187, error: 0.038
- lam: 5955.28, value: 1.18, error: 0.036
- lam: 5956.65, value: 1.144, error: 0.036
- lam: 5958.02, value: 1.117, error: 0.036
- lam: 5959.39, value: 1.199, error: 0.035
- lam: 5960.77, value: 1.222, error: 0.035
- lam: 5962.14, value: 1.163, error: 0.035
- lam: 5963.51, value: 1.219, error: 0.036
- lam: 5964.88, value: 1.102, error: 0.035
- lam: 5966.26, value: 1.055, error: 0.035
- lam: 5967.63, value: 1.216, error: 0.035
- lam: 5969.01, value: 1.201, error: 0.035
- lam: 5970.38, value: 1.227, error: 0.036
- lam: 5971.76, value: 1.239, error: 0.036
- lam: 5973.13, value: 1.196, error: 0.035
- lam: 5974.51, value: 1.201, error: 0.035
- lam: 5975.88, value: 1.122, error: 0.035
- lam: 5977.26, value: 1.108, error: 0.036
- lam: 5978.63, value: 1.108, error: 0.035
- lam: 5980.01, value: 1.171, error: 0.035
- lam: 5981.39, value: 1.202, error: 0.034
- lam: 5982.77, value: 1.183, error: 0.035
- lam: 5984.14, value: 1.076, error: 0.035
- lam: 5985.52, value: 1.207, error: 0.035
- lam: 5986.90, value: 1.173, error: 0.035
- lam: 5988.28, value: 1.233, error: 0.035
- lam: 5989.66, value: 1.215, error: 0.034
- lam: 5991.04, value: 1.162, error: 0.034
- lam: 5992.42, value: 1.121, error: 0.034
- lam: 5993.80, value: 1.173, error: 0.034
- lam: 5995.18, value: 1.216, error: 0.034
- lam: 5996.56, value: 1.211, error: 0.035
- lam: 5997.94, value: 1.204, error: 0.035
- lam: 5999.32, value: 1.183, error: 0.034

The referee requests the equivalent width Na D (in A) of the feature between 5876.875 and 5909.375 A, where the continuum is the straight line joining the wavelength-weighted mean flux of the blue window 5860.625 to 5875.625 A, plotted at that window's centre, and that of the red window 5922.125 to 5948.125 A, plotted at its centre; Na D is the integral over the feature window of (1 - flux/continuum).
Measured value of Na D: 4.71 A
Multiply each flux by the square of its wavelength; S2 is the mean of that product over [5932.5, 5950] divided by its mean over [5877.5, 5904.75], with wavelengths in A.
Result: 1.24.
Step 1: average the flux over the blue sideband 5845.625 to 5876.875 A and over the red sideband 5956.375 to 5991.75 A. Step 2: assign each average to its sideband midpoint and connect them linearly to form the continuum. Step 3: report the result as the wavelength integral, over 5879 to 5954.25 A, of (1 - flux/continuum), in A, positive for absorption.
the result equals 4.5 A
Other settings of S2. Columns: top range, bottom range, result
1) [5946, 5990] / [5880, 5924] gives 1.16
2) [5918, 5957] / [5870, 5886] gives 1.03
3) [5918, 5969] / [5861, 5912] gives 1.13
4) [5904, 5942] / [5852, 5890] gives 1.07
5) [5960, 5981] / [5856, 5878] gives 1.06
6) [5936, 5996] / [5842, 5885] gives 1.06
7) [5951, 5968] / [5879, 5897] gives 1.34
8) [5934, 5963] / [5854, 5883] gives 1.05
